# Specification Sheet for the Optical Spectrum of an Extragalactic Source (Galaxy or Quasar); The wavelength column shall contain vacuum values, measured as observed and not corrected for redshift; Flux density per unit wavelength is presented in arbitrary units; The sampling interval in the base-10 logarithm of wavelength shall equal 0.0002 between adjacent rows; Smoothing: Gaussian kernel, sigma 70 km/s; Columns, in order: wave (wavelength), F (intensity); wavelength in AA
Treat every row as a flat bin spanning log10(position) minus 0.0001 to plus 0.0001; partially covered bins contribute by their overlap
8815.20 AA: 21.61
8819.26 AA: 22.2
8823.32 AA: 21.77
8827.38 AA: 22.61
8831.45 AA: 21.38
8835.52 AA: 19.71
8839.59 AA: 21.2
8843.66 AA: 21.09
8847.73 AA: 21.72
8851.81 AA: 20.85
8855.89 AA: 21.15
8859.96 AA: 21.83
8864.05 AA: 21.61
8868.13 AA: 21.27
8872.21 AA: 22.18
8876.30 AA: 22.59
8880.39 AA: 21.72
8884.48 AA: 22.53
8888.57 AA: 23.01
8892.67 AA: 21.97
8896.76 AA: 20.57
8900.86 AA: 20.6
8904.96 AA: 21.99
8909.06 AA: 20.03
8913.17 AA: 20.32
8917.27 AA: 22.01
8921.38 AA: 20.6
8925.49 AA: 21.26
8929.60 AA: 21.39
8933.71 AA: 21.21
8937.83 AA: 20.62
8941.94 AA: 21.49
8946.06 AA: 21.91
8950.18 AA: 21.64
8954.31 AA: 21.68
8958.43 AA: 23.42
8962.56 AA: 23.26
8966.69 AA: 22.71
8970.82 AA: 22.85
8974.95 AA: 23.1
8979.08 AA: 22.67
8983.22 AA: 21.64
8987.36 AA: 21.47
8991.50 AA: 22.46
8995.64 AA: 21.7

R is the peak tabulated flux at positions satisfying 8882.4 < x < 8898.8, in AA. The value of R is 23.01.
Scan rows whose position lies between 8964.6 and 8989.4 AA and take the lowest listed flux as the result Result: 21.47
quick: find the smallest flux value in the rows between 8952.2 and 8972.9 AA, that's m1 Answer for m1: 21.68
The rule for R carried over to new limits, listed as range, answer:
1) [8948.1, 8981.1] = 23.42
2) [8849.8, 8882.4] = 22.59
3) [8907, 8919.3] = 22.01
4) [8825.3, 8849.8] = 22.61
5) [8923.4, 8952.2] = 21.91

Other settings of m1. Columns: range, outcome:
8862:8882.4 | 21.27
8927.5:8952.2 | 20.62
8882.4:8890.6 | 22.53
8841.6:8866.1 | 20.85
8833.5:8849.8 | 19.71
